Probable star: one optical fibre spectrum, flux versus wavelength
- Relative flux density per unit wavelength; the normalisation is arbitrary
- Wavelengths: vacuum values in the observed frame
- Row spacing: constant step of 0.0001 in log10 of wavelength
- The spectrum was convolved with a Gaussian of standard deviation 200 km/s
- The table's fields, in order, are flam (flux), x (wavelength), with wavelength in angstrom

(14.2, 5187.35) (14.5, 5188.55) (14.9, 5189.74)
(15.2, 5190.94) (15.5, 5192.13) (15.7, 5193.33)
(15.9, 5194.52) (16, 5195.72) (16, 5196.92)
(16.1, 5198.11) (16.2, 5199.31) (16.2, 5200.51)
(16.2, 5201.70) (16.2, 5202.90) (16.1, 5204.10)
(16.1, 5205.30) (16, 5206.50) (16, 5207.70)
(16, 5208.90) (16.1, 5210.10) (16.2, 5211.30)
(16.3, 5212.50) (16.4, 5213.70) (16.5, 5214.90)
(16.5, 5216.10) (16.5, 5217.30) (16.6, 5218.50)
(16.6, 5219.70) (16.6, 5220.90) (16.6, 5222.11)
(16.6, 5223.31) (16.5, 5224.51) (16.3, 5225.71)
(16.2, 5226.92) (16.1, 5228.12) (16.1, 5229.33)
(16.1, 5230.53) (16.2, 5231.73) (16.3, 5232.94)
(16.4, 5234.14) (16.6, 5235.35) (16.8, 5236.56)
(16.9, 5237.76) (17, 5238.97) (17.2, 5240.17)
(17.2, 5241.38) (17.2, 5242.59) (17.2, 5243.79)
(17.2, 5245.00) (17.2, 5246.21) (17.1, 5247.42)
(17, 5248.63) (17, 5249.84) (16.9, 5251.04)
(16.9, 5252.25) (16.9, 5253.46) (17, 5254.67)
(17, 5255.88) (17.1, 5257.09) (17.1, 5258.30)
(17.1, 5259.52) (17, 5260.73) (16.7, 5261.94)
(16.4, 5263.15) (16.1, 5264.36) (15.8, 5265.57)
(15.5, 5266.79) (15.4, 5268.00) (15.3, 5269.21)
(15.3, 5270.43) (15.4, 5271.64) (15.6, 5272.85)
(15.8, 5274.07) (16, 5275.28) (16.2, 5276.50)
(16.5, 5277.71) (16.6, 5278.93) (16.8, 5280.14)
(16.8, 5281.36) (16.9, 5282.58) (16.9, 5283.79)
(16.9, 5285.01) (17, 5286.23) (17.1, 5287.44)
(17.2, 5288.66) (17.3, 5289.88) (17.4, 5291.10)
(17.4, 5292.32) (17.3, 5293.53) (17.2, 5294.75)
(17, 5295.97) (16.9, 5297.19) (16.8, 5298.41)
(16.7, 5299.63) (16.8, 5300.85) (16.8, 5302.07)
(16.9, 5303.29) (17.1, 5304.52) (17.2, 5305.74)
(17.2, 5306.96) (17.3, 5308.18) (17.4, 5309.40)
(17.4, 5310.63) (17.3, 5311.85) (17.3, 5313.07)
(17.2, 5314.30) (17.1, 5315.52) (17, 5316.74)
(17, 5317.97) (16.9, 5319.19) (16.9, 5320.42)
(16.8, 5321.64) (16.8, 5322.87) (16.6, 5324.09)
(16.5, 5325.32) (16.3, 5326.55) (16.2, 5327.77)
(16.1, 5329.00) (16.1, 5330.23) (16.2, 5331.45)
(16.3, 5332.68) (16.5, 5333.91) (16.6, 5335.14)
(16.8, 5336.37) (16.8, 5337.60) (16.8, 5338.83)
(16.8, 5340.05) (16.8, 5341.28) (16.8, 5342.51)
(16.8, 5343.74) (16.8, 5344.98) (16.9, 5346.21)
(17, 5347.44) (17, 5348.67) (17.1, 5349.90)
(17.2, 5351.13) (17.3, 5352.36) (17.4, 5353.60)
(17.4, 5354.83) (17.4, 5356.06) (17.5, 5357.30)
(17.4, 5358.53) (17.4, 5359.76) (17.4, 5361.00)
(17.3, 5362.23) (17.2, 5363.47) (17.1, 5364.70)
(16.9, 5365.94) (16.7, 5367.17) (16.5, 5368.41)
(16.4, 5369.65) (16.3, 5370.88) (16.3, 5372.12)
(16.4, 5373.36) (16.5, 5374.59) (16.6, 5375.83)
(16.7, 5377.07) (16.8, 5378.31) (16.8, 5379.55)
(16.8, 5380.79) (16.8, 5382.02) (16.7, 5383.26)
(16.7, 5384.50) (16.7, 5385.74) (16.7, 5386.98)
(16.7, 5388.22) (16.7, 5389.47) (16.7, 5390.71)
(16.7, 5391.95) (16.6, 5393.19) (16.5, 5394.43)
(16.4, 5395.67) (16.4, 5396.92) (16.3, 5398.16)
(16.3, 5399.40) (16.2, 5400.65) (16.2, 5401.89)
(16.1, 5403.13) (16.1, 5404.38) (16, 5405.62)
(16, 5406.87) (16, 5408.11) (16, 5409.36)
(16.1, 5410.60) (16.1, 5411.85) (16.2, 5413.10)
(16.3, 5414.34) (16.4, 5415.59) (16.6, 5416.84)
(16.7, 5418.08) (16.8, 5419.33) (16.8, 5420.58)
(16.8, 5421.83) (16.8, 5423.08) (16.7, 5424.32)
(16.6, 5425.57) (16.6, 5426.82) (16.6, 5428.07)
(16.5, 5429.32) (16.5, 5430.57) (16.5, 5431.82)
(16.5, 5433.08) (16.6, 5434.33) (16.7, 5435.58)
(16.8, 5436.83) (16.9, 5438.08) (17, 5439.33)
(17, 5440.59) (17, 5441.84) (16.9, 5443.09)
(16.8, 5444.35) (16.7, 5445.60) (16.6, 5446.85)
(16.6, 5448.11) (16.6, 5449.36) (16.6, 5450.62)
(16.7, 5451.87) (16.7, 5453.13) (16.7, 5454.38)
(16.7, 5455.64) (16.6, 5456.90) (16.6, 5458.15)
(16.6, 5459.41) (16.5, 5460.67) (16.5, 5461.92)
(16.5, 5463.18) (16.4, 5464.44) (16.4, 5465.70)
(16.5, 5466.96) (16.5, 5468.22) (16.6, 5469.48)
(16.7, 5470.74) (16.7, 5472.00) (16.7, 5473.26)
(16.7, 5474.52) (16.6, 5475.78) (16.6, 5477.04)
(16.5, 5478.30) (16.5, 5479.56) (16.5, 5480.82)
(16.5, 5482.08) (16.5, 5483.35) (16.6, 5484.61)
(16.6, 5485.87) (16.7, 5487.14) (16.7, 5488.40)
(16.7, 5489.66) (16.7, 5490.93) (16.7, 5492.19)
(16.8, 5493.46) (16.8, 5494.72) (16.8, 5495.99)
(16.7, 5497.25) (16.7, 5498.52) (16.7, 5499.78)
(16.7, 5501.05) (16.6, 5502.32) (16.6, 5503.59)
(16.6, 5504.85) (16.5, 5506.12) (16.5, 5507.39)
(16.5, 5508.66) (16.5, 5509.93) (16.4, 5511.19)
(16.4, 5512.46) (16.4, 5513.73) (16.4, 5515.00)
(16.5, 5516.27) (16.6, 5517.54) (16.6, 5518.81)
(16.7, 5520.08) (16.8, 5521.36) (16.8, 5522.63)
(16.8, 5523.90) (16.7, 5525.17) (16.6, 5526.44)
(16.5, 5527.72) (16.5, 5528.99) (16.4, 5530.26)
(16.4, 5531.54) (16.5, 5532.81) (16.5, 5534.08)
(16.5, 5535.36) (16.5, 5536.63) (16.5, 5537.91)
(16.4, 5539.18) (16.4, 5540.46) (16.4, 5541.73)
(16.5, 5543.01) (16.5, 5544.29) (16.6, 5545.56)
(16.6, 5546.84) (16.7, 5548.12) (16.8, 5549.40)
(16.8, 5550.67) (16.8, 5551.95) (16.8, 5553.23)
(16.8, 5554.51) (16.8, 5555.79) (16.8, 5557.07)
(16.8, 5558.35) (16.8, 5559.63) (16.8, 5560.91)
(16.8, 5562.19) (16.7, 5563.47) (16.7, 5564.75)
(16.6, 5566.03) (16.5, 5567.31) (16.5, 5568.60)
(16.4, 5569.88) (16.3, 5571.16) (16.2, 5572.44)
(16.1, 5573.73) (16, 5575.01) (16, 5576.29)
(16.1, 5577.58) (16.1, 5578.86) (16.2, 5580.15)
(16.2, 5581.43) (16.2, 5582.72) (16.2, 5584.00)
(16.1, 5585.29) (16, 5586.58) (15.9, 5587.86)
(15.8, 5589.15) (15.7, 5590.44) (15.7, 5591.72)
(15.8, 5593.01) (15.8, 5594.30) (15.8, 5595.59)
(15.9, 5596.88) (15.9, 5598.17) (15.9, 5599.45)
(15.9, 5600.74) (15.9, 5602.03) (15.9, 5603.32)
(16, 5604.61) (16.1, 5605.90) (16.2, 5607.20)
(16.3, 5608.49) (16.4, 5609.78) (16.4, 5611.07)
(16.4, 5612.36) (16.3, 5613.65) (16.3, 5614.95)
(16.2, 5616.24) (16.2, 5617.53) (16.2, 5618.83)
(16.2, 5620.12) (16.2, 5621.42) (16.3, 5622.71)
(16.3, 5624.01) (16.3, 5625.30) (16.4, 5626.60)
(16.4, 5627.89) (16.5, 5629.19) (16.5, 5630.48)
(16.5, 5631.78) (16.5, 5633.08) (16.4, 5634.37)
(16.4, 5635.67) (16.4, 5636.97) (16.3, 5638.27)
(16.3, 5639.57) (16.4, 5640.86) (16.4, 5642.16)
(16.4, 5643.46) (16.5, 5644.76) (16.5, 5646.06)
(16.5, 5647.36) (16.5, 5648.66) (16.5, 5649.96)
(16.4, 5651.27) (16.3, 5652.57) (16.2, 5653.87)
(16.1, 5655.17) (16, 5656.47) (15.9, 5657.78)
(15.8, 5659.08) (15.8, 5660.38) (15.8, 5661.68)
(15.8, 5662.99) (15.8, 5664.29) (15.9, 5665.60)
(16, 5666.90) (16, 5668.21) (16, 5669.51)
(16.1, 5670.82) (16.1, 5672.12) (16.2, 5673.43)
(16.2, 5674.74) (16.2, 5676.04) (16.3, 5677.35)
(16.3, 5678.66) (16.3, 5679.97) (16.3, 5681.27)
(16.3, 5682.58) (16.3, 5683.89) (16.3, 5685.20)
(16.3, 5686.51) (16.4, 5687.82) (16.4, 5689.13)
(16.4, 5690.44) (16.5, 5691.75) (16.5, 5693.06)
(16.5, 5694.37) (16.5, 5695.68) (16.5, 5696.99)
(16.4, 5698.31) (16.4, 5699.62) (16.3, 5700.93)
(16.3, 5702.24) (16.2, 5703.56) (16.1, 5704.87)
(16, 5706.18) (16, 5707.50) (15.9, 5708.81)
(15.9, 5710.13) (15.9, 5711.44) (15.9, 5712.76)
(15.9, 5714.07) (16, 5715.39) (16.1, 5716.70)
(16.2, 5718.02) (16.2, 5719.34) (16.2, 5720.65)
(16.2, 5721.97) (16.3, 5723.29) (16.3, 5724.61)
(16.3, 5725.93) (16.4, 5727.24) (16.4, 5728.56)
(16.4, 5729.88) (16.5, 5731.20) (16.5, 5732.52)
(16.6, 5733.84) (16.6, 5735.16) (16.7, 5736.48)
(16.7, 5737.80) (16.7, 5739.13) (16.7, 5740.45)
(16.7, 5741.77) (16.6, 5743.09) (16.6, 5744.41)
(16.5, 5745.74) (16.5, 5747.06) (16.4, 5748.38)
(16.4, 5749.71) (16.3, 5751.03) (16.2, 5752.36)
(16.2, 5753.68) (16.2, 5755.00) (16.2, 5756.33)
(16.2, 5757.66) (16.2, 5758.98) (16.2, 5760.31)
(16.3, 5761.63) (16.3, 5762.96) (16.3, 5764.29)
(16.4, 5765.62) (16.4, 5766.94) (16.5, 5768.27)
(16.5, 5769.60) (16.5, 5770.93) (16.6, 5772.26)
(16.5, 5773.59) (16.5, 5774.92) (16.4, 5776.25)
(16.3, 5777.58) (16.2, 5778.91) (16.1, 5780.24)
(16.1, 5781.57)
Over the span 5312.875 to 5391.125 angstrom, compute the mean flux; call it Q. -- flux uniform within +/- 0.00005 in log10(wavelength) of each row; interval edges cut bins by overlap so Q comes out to 16.8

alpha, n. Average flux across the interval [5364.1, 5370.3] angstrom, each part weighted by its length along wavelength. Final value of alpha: 16.7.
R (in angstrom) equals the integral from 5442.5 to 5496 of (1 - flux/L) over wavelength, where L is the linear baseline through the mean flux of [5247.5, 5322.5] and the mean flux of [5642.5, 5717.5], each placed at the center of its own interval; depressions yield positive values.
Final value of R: -0.4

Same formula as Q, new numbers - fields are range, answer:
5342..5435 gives 16.7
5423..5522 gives 16.6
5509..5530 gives 16.6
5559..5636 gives 16.2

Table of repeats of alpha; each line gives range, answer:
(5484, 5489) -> 16.6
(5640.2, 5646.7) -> 16.5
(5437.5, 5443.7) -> 17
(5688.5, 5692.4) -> 16.4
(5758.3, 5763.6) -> 16.3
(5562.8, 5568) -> 16.6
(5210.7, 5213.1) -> 16.3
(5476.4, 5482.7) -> 16.5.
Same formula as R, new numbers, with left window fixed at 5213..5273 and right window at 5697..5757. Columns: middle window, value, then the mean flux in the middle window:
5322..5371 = -1.0 angstrom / 16.8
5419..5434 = -0.2 angstrom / 16.6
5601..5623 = 0.2 angstrom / 16.2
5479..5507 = -0.4 angstrom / 16.6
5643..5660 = 0.1 angstrom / 16.3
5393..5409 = 0.2 angstrom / 16.2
